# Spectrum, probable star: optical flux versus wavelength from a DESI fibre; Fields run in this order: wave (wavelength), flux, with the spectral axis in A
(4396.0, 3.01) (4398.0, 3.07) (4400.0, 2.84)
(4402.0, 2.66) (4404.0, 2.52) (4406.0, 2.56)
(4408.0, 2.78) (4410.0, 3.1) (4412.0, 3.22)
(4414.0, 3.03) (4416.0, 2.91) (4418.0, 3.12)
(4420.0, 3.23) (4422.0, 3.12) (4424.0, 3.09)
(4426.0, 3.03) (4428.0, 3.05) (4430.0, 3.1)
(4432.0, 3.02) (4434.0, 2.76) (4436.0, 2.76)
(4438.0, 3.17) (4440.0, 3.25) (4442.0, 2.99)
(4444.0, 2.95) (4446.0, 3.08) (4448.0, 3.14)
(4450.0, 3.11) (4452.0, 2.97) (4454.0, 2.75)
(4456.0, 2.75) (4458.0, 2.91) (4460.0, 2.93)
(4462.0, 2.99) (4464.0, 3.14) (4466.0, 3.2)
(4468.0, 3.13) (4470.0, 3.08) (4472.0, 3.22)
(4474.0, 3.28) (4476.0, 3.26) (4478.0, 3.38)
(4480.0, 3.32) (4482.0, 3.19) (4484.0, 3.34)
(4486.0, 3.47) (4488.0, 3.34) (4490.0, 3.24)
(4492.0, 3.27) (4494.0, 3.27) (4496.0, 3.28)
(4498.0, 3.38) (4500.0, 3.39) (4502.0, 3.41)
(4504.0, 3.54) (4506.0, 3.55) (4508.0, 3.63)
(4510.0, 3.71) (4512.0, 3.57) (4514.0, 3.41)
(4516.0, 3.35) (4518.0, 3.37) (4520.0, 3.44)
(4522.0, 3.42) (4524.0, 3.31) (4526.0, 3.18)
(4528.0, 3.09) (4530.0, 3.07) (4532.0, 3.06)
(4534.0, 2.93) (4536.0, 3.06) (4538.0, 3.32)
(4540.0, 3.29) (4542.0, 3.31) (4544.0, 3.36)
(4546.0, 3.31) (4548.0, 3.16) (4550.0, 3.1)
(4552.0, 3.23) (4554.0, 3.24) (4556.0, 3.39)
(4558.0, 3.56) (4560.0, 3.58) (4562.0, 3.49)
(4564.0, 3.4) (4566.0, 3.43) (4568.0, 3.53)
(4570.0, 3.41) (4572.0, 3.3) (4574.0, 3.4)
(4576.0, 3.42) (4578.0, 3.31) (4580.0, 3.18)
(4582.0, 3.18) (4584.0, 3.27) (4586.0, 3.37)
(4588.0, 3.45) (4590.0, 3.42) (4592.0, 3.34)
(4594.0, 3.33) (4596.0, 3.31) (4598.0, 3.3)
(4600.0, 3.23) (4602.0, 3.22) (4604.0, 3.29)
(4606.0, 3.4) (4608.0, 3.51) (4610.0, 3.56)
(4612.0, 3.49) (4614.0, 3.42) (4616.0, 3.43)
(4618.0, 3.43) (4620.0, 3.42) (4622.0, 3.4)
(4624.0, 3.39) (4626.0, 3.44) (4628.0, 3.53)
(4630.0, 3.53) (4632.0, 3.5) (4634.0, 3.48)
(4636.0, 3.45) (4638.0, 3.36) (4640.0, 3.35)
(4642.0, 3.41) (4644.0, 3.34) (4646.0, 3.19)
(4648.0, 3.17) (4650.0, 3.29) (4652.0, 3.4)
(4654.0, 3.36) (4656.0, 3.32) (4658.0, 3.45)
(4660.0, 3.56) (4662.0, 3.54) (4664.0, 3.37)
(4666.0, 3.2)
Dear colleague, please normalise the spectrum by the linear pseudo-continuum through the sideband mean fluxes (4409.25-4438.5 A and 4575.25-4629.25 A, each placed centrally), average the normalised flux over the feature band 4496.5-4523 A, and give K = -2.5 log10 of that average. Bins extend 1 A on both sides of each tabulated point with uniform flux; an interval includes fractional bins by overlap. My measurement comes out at -0.09 mag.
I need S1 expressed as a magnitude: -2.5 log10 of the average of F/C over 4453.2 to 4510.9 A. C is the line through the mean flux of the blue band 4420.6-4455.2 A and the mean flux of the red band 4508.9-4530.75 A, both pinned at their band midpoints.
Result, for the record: -0.016 mag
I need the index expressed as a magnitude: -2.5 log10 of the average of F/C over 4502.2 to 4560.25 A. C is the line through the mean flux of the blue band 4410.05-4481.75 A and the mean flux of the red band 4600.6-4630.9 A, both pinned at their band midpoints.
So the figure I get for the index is -0.026 mag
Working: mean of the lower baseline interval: 3.07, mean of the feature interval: 3.33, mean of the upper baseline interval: 3.43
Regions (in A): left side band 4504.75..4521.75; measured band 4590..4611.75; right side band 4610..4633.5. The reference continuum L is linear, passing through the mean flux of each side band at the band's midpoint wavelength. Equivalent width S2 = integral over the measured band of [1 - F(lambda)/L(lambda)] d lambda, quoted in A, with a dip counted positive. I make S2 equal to 0.7 A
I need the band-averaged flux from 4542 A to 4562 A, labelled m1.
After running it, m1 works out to 3.33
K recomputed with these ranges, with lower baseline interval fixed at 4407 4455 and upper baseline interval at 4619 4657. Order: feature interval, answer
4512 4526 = -0.066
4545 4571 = -0.040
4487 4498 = -0.052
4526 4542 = 0.025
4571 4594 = -0.013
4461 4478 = -0.027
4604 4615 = -0.039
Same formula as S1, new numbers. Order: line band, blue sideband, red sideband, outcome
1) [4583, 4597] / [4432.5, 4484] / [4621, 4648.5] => -0.01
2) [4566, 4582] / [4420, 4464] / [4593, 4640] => -0.02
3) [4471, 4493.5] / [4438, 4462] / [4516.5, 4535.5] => -0.07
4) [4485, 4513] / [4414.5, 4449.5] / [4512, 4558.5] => -0.08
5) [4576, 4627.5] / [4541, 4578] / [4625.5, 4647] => 0.01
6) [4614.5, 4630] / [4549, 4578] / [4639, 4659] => -0.03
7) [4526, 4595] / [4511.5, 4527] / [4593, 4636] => 0.03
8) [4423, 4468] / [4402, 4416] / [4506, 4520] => 0.03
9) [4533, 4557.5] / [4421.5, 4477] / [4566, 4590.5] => 0.01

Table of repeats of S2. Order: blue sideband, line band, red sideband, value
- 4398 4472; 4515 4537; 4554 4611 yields 0.1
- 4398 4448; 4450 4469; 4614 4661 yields 0.4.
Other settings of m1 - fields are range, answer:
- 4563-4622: 3.37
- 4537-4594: 3.35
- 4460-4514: 3.32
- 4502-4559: 3.32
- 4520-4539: 3.17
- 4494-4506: 3.4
